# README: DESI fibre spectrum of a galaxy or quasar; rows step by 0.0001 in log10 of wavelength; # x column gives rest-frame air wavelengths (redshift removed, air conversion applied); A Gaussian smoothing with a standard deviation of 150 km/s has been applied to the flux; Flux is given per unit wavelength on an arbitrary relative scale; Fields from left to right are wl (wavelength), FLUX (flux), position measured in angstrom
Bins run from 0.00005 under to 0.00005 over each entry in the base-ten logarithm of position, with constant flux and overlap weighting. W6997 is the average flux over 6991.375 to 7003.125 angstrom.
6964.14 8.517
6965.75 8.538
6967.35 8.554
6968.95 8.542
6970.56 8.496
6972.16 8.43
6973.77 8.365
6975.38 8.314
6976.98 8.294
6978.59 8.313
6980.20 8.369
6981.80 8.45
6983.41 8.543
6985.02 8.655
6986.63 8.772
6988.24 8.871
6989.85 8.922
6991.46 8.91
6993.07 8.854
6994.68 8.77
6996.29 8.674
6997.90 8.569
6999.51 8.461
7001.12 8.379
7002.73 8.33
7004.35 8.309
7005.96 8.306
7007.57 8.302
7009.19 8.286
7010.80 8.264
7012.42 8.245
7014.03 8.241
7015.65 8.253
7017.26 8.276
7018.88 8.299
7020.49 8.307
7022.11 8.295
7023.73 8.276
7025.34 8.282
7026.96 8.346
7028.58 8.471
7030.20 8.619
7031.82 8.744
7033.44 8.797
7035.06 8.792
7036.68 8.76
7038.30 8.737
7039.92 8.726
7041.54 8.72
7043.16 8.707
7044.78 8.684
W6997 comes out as 8.62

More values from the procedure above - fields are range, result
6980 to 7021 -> 8.49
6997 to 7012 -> 8.35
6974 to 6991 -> 8.55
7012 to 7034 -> 8.39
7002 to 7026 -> 8.28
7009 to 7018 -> 8.26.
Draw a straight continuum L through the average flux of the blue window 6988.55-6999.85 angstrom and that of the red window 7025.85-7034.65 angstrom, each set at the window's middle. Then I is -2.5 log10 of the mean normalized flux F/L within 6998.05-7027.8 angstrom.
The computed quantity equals 0.046 mag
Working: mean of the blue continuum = 8.76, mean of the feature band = 8.31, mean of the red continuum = 8.59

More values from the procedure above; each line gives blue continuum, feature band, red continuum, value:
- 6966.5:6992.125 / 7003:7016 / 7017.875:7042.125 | 0.03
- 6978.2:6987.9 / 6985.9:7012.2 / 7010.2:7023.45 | -0.02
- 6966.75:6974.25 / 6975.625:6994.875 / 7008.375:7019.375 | -0.03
